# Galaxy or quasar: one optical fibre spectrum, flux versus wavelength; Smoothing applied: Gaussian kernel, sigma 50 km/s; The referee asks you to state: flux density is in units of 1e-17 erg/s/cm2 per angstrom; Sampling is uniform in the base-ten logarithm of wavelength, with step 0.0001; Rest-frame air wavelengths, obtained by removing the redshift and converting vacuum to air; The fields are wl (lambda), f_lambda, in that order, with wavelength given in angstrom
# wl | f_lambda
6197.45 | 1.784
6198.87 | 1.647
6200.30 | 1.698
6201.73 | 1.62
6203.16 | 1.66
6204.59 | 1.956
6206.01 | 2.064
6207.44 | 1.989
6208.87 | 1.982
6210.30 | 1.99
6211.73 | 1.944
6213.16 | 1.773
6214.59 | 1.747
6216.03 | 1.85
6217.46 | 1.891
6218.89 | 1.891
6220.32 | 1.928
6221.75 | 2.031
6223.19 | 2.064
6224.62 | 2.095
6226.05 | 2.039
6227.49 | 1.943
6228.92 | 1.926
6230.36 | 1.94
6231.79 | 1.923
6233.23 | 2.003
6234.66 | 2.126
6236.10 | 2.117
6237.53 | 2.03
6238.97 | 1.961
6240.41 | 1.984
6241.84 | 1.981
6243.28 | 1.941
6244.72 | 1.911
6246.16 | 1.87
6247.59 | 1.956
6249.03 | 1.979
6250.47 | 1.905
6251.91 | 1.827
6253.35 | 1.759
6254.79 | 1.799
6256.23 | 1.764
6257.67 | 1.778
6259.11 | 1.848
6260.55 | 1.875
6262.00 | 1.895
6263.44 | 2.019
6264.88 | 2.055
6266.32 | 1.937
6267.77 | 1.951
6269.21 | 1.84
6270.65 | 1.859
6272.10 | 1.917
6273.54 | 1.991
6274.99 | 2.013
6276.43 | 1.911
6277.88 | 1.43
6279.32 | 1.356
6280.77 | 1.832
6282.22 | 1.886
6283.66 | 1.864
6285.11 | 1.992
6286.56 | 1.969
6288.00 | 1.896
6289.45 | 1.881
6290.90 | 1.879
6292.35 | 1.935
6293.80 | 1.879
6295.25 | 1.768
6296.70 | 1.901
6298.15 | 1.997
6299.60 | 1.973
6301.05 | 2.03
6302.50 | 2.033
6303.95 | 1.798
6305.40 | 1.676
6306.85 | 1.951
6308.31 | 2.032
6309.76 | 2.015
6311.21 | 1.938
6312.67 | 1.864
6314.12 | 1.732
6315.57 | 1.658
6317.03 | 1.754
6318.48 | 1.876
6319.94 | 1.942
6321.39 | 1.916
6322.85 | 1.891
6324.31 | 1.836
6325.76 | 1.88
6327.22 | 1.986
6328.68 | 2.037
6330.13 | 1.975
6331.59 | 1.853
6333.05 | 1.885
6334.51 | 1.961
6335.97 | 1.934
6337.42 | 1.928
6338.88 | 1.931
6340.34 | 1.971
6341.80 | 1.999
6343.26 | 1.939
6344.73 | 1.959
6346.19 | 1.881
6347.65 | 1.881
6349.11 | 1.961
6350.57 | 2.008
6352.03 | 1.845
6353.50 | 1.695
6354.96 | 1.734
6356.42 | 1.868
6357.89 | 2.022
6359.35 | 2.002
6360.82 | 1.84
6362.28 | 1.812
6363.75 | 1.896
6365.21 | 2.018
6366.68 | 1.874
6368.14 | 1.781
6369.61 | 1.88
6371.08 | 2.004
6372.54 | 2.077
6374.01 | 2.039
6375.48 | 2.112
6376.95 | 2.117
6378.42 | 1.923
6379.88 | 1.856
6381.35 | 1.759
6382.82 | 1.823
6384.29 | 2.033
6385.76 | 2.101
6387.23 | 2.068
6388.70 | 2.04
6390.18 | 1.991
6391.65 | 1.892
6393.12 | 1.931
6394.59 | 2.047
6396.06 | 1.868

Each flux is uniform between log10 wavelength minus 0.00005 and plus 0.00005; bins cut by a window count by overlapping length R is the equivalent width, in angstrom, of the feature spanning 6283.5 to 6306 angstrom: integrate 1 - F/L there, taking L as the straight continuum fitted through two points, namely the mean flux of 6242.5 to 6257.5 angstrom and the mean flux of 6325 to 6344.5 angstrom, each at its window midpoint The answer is 0.0 angstrom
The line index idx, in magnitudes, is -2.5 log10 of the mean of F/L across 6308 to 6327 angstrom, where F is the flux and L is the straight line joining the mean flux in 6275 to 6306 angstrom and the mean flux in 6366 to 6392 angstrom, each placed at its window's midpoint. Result 0.011 mag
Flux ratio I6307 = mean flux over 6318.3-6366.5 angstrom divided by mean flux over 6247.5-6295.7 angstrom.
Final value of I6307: 1.03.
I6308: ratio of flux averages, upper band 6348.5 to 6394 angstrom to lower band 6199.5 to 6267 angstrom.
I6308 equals 1.01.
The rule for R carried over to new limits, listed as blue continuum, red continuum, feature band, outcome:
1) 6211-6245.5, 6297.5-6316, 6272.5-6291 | 0.80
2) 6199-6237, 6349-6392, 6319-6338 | 0.09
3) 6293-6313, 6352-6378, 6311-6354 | 0.54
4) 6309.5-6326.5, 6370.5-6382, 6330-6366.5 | 0.25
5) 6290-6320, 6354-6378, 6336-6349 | -0.12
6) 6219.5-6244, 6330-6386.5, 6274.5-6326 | 2.51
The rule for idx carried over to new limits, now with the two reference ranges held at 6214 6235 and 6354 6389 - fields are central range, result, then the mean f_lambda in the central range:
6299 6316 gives 0.03 mag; 1.9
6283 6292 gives 0.02 mag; 1.91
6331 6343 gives 0.01 mag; 1.93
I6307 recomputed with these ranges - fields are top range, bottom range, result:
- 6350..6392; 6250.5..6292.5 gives 1.04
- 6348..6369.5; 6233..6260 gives 0.98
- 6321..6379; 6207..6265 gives 1.00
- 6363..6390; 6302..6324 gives 1.05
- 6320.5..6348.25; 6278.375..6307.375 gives 1.03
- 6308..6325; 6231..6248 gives 0.94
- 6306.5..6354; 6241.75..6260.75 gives 1.02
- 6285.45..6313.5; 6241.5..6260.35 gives 1.03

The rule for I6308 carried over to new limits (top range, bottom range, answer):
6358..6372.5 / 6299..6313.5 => 0.99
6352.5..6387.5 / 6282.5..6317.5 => 1.02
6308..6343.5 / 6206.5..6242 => 0.97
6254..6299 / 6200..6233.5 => 0.98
